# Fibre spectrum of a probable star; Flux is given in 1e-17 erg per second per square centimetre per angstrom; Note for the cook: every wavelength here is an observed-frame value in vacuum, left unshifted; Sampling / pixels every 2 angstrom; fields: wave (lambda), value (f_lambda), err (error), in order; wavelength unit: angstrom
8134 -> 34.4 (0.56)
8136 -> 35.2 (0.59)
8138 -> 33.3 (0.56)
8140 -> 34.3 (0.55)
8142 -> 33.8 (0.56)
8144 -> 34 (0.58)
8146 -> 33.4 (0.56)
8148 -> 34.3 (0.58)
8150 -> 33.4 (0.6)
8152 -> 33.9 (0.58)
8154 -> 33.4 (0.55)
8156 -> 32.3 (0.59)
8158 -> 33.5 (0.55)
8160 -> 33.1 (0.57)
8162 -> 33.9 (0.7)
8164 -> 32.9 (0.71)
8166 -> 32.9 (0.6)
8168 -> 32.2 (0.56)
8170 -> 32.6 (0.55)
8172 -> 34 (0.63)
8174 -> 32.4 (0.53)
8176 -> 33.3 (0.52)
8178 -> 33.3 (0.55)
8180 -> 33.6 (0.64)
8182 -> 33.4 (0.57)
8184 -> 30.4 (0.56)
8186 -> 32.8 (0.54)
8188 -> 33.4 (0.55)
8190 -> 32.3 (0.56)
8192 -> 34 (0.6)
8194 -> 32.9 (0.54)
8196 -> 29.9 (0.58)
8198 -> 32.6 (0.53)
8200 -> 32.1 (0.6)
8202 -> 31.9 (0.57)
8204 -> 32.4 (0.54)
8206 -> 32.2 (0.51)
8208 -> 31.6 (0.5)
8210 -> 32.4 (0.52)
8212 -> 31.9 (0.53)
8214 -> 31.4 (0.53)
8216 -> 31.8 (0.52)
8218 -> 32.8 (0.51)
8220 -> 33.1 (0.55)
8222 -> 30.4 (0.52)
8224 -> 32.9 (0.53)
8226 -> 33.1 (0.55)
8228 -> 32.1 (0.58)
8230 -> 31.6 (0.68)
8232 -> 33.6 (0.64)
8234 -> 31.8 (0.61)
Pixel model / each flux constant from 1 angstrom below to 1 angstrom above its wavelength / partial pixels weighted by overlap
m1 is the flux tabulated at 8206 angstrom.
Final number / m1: 32.2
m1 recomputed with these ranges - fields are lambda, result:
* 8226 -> 33.1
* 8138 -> 33.3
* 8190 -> 32.3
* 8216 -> 31.8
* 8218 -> 32.8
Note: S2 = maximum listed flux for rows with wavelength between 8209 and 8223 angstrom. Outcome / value 33.1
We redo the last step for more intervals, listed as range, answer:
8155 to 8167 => 33.9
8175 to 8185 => 33.6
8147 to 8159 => 34.3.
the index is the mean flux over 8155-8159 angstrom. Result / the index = 32.9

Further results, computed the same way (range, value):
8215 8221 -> 32.6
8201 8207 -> 32.2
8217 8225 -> 32.3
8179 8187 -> 32.5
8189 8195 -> 33.1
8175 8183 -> 33.4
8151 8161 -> 33.2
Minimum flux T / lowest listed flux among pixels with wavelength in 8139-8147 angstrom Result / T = 33.4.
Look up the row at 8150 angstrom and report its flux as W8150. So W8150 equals 33.4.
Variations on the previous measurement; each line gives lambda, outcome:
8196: 29.9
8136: 35.2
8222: 30.4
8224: 32.9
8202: 31.9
